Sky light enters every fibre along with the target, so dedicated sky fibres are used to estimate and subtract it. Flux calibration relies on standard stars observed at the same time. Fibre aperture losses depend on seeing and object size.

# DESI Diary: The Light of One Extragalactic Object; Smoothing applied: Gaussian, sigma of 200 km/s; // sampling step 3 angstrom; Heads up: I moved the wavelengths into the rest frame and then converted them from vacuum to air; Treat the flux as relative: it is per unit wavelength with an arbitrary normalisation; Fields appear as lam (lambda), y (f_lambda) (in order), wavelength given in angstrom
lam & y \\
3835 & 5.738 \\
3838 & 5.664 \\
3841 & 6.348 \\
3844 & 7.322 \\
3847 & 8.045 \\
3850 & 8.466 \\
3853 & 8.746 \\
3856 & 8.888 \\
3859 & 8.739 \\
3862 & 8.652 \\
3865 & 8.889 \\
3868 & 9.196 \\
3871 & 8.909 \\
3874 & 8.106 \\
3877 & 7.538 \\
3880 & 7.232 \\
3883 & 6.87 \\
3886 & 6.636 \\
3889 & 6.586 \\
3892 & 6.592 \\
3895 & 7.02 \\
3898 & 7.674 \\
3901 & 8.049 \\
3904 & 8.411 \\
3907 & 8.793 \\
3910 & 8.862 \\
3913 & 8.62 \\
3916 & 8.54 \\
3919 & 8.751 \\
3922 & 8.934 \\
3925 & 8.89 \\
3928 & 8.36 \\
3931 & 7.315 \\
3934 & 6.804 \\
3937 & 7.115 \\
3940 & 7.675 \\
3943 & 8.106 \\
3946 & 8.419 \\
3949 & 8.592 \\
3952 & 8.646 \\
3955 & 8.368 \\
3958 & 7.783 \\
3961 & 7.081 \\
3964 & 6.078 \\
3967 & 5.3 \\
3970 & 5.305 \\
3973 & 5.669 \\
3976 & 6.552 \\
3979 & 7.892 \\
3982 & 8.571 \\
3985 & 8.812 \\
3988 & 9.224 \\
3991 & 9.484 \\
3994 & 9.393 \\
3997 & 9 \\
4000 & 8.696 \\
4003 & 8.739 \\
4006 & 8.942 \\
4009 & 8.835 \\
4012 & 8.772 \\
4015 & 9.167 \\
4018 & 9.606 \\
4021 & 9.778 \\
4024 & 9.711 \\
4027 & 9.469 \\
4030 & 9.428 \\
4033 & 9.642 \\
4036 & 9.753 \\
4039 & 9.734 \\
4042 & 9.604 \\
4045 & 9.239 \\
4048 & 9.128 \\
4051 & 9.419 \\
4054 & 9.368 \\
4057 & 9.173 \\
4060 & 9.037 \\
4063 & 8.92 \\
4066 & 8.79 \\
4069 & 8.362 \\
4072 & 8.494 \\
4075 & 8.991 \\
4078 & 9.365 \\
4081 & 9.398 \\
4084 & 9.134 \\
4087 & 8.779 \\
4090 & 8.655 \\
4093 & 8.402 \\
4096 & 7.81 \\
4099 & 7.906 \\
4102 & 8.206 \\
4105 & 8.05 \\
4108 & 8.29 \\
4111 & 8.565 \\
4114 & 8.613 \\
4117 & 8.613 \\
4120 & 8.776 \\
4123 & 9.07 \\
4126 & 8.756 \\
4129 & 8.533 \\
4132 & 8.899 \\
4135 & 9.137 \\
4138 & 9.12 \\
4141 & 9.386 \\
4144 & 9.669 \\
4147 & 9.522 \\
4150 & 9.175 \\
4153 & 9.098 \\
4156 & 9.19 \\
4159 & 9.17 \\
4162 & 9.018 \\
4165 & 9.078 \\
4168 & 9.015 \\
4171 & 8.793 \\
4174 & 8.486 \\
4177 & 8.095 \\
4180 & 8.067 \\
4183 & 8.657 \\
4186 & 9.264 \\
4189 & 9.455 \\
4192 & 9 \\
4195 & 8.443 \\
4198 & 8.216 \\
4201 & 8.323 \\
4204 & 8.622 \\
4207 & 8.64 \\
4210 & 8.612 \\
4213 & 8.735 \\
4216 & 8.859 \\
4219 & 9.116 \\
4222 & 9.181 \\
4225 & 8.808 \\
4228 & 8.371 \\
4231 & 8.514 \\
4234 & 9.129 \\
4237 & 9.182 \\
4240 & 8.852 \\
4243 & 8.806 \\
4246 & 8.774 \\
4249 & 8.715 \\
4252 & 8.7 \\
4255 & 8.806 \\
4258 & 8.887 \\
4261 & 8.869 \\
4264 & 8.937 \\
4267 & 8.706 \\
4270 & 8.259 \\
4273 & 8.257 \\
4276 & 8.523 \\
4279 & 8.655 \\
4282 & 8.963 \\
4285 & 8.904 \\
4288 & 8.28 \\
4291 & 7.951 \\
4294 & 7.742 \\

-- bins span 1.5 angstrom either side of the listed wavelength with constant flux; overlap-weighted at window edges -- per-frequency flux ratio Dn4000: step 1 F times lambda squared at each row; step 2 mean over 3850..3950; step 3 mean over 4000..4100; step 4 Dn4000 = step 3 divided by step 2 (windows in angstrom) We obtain 1.2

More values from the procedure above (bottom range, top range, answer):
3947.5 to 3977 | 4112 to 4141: 1.38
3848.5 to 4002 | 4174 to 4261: 1.27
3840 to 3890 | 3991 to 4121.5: 1.24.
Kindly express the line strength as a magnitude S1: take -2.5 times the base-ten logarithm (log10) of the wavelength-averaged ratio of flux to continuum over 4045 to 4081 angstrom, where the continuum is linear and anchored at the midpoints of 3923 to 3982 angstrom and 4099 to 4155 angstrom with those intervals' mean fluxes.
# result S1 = -0.09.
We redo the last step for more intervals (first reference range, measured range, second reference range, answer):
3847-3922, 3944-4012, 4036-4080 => 0.09 mag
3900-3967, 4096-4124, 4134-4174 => 0.07 mag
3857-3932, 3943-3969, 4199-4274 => 0.10 mag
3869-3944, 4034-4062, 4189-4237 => -0.14 mag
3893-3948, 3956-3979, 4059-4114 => 0.28 mag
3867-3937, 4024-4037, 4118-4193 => -0.14 mag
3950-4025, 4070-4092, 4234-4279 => -0.07 mag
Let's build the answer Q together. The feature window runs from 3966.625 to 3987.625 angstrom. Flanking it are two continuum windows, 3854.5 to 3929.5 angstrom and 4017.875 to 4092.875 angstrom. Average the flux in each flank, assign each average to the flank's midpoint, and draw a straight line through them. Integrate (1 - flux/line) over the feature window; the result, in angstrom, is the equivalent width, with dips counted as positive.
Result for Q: 3.93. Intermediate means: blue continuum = 8.15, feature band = 7.08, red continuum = 9.22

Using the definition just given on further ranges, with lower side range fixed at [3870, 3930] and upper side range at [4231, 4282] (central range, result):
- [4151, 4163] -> -0.8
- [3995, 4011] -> -1.3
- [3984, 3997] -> -1.7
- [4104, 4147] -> -2.0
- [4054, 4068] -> -1.2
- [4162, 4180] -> -0.2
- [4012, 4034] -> -3.4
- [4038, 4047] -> -1.3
